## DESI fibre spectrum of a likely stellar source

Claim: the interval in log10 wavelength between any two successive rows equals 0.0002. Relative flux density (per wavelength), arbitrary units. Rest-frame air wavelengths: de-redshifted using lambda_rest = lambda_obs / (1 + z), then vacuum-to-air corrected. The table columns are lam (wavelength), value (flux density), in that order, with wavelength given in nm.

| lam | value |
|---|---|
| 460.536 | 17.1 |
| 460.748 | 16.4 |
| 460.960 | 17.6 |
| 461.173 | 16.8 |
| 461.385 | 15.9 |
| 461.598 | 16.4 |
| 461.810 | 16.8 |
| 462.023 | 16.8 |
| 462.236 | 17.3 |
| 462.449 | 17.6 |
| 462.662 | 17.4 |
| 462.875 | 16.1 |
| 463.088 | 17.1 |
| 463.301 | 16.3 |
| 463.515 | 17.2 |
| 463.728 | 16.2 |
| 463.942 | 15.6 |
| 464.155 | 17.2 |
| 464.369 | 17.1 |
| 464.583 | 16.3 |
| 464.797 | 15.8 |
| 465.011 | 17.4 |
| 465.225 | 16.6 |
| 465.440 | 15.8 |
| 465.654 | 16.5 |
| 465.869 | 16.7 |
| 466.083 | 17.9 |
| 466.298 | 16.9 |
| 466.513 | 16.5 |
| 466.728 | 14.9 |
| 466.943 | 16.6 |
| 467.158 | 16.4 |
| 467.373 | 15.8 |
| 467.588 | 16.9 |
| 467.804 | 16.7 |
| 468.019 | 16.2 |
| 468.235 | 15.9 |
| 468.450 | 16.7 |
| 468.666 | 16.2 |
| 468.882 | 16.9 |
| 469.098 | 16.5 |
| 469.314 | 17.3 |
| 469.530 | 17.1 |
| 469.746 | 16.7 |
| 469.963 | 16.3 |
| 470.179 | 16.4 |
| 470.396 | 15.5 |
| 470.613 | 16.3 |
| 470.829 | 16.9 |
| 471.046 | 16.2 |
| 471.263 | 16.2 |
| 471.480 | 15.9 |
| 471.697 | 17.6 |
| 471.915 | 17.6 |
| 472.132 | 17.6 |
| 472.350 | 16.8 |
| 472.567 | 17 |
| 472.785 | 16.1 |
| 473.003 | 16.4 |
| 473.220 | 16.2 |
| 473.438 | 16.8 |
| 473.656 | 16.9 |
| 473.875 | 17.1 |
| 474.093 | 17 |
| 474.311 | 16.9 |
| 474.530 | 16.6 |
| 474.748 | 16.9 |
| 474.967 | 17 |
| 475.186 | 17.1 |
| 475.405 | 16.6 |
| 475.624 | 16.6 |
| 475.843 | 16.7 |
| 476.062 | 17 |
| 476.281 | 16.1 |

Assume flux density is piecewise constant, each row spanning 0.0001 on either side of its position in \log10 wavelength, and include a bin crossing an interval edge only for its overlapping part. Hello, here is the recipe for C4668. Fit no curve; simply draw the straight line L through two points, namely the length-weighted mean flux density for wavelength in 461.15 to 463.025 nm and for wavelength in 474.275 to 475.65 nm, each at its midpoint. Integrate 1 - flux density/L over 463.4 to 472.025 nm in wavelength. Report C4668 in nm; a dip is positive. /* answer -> 0.14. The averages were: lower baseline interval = 16.8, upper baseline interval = 16.8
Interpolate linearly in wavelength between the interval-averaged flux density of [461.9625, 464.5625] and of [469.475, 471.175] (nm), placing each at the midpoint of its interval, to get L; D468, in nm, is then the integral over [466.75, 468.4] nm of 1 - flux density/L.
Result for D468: 0.03 nm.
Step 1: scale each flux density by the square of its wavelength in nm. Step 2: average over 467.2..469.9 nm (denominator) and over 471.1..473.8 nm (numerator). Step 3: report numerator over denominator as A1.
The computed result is 1.03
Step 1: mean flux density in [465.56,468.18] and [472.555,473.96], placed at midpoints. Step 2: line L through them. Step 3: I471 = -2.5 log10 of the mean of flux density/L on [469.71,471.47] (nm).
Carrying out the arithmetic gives 0.02 mag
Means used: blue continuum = 16.5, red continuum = 16.6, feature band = 16.3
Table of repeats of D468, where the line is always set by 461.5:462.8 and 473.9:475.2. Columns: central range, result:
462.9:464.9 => 0.06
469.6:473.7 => 0.08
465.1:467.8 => 0.08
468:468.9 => 0.03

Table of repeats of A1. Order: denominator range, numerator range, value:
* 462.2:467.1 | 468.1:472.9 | 1.02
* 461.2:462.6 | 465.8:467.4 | 1.00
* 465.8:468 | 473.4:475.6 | 1.06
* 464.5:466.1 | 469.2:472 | 1.03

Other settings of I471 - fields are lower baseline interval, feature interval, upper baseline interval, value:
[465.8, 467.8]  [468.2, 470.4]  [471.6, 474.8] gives 0.01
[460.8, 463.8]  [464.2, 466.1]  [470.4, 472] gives 0.01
